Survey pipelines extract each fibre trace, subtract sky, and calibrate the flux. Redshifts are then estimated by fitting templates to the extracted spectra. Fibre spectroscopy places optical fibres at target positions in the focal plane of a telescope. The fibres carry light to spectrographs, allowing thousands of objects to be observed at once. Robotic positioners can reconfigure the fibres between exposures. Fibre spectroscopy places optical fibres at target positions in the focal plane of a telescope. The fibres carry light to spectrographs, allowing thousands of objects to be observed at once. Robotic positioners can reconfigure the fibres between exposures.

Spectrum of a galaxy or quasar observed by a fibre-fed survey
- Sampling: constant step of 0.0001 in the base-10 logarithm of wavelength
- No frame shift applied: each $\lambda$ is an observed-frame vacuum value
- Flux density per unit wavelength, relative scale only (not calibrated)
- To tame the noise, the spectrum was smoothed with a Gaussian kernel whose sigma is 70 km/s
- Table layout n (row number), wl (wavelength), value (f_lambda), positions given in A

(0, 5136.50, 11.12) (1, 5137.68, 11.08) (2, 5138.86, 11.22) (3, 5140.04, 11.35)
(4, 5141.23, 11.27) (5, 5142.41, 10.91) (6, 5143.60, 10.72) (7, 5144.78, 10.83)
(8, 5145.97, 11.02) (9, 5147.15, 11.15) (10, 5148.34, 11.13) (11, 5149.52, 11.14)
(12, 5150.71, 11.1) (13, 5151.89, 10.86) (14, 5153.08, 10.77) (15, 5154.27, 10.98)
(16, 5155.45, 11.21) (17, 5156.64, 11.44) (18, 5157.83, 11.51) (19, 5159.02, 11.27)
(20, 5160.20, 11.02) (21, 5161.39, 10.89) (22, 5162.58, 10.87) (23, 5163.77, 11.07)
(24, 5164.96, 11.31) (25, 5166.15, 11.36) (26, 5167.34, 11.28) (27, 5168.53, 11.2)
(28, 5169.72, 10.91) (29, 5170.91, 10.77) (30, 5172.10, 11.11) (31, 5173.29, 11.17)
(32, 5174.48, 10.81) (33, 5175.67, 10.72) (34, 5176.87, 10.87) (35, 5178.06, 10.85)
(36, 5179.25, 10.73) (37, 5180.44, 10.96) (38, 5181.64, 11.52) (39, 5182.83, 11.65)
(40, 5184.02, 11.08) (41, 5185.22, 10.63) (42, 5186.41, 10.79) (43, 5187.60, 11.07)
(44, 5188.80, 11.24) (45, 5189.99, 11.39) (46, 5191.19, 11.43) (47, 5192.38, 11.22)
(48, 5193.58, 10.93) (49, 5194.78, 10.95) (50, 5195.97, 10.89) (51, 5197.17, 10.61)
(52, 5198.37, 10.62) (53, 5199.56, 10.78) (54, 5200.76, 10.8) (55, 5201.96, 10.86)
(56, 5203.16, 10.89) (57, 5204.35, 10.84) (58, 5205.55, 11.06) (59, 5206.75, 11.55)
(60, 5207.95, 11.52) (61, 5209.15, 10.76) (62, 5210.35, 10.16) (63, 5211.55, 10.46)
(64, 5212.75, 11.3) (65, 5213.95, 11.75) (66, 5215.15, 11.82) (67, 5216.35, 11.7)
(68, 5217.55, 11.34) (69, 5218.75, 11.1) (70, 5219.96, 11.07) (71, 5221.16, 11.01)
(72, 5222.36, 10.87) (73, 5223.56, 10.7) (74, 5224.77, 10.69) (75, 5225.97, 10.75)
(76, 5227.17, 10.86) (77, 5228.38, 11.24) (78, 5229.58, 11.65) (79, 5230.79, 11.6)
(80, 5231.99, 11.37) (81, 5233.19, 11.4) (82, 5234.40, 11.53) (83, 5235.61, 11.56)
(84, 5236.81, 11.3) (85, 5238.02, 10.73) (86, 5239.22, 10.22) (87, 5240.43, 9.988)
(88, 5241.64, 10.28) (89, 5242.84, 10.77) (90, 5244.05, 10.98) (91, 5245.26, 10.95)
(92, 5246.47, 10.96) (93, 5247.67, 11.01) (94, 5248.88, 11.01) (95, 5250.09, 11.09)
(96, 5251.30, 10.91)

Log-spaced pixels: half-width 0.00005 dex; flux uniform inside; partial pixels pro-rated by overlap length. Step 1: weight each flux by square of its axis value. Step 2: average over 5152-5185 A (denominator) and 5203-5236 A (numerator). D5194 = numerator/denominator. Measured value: 1.0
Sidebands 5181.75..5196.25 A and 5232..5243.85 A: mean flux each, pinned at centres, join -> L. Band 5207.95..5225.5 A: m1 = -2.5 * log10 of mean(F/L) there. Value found -0.01 mag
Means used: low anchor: 11.1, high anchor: 10.9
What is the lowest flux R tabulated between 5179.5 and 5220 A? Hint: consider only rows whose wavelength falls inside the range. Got 10.16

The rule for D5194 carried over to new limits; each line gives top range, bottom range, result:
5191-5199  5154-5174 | 0.99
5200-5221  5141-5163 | 1.03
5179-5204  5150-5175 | 1.00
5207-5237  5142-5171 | 1.04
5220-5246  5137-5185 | 1.02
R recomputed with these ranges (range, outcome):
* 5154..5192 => 10.63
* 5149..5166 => 10.77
